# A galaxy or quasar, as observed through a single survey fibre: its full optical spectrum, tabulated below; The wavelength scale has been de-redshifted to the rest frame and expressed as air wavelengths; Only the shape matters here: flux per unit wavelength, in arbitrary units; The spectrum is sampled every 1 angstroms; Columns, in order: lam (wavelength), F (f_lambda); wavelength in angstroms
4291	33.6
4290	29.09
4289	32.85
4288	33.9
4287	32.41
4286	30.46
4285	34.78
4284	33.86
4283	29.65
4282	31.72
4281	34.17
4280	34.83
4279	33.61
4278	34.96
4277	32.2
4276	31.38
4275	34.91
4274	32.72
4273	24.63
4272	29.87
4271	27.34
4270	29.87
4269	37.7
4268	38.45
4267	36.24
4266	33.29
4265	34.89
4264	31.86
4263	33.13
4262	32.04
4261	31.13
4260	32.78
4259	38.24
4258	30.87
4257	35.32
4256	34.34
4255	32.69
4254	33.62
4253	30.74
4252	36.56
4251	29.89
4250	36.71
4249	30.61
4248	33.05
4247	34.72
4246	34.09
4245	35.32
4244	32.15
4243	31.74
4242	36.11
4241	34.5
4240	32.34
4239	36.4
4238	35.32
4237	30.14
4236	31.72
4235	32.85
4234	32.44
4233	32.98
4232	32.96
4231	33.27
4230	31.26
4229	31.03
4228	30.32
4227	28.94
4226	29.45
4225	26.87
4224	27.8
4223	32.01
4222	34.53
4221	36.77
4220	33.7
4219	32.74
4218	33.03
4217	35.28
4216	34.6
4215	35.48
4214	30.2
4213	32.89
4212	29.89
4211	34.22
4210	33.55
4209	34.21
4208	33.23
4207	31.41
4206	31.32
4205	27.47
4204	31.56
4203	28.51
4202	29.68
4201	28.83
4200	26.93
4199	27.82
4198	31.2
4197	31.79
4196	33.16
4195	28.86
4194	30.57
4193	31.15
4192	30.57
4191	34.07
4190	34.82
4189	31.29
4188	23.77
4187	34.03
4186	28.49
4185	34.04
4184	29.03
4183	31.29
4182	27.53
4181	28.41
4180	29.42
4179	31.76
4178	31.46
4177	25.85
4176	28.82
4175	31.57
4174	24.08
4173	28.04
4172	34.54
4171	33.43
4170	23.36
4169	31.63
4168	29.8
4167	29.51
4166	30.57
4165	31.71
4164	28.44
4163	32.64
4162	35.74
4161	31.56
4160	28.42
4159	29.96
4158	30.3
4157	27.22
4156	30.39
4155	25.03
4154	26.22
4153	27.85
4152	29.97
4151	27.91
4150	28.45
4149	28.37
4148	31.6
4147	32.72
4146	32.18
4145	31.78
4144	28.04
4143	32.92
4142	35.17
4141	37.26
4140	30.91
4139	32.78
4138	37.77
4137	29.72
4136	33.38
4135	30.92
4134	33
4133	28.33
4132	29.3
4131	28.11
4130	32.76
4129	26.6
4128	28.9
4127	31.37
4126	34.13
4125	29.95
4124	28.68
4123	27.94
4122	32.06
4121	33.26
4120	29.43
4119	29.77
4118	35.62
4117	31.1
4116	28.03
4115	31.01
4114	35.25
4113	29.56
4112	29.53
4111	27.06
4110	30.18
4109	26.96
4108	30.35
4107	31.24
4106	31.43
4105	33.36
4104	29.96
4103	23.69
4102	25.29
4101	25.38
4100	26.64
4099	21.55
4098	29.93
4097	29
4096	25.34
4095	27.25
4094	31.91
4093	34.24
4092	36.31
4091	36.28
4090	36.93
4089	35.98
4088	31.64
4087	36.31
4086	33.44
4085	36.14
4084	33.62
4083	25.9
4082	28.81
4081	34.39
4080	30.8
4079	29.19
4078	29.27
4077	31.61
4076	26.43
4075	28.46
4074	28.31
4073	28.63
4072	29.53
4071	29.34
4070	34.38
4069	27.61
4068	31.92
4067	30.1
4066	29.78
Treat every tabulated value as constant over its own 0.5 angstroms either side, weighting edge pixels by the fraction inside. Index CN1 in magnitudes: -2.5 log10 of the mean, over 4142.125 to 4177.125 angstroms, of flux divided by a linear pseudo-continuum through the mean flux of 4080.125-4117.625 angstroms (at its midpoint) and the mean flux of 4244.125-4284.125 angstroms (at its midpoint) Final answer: 0.059 mag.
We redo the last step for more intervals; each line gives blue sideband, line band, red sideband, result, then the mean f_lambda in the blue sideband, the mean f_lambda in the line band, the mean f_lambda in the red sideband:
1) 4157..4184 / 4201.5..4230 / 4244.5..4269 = 0.01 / 29.9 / 31.8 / 33.9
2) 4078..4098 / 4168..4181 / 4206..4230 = 0.10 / 32.2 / 29.5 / 32.2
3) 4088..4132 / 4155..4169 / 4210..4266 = 0.03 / 30.2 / 30.3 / 32.9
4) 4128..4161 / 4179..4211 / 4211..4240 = 0.03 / 30.5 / 30.7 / 32.4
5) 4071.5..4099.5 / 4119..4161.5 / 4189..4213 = 0.02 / 31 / 30.5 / 31.1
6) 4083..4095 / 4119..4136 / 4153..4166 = 0.05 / 34.1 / 30.4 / 29.8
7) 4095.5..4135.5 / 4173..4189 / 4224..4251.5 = 0.06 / 29.5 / 29.3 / 32.4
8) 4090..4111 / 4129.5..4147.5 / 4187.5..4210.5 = -0.07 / 29.4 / 32.1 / 30.7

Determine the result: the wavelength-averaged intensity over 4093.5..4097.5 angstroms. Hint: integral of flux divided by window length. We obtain 28.4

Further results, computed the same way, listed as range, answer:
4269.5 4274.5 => 28.9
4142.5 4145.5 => 30.9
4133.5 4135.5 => 32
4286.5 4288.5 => 33.2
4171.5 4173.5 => 31.3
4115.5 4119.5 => 31.1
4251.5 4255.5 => 33.4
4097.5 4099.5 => 25.7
